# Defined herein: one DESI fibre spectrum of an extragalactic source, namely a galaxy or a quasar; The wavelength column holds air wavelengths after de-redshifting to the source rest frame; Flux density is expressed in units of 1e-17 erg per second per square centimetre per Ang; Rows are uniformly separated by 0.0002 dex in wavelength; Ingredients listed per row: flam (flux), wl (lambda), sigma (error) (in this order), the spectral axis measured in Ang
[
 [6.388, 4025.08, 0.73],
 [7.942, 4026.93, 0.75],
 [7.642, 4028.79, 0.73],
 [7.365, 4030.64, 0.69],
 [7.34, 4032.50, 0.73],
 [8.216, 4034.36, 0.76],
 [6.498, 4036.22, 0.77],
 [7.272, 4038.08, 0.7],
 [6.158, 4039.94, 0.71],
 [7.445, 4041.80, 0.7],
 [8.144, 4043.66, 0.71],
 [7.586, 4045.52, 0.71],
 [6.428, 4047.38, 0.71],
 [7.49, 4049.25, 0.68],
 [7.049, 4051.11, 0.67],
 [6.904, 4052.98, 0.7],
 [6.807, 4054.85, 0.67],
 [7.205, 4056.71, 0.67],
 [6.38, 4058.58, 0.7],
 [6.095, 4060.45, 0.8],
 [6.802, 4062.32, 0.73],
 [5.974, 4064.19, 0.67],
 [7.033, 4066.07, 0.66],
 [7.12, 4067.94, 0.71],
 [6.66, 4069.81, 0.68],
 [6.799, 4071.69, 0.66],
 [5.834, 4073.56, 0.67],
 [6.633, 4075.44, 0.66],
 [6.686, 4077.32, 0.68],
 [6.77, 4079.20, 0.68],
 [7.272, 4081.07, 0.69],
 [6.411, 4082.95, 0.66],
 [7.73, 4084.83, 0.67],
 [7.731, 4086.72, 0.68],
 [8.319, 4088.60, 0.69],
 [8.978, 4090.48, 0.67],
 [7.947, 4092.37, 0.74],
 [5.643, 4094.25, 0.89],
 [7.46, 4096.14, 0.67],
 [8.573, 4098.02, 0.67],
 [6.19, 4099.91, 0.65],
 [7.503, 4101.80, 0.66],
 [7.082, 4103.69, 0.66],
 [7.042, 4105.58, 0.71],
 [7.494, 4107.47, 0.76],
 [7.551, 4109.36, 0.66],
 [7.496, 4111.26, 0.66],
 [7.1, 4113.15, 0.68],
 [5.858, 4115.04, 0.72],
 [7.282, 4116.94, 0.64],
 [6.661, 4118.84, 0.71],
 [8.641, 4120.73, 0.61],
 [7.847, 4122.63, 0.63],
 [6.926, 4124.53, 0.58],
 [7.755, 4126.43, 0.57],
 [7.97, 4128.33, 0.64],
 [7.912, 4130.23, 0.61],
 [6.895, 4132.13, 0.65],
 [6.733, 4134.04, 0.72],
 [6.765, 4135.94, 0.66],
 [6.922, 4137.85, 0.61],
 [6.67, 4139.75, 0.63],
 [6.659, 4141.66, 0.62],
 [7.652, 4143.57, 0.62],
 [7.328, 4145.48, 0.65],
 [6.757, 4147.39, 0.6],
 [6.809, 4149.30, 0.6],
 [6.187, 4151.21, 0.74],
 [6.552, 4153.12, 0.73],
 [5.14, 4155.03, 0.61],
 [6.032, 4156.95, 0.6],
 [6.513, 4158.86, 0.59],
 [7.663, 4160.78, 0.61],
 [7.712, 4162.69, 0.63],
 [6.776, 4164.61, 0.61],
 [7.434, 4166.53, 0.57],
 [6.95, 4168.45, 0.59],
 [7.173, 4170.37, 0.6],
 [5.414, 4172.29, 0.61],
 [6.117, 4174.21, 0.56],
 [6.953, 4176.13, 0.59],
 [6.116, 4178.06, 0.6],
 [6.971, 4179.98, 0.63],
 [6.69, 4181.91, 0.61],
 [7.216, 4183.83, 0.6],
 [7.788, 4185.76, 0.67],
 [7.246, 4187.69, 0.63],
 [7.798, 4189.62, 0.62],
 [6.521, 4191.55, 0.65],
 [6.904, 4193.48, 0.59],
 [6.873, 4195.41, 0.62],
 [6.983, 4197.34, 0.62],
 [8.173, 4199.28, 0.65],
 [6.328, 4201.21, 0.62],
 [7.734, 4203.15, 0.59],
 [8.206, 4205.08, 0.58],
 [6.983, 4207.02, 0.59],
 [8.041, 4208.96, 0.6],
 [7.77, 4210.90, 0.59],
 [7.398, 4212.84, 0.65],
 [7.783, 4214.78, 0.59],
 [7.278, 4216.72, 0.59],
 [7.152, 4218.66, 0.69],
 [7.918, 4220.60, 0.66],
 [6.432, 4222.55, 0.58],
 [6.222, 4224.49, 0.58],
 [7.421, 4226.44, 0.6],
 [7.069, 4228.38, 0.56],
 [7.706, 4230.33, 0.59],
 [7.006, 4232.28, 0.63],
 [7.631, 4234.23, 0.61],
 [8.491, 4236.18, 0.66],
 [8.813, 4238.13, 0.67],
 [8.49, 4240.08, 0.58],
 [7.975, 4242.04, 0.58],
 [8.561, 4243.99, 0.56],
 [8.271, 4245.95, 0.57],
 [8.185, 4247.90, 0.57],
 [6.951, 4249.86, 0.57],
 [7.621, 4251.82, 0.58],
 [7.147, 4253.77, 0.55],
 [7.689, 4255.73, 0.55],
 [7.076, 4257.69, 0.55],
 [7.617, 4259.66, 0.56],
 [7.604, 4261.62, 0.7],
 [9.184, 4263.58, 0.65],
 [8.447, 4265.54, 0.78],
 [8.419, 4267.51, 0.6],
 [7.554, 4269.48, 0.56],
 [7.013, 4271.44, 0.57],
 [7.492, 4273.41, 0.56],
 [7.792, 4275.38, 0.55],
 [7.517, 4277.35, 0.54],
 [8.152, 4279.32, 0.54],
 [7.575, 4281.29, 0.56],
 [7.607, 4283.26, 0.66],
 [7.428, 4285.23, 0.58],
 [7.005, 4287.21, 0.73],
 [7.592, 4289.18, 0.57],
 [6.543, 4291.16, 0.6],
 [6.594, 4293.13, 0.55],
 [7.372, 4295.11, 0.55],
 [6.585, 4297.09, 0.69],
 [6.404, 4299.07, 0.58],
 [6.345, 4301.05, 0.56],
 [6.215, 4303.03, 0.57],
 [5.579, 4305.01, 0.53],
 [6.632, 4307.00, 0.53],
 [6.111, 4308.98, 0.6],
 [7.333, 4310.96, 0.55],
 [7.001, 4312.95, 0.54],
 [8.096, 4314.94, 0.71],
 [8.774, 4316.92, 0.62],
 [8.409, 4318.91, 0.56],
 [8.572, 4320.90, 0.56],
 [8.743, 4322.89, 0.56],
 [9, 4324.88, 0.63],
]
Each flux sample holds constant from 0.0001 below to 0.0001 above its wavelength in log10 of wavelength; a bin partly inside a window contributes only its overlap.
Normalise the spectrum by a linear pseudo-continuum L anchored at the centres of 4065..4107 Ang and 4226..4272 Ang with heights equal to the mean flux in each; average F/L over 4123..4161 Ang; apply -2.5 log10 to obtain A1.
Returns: 0.08 mag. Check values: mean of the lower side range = 7.16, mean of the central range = 6.89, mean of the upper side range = 7.84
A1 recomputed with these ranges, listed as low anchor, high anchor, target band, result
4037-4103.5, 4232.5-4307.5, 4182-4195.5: 0.02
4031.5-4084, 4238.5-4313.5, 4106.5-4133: -0.05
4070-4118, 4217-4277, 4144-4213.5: 0.07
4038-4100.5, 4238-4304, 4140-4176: 0.08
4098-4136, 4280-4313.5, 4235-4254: -0.16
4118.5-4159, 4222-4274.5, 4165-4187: 0.07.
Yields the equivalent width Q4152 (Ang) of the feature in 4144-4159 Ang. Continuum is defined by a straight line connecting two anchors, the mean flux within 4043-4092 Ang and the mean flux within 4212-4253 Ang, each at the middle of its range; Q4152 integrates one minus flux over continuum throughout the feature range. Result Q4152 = 1.8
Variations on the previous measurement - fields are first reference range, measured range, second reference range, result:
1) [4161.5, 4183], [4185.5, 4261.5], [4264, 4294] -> -4.0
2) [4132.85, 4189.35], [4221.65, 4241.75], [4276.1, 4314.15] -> -2.0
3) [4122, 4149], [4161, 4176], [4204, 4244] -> 1.0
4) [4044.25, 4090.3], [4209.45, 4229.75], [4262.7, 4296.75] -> 0.4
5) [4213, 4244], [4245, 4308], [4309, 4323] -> 3.5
